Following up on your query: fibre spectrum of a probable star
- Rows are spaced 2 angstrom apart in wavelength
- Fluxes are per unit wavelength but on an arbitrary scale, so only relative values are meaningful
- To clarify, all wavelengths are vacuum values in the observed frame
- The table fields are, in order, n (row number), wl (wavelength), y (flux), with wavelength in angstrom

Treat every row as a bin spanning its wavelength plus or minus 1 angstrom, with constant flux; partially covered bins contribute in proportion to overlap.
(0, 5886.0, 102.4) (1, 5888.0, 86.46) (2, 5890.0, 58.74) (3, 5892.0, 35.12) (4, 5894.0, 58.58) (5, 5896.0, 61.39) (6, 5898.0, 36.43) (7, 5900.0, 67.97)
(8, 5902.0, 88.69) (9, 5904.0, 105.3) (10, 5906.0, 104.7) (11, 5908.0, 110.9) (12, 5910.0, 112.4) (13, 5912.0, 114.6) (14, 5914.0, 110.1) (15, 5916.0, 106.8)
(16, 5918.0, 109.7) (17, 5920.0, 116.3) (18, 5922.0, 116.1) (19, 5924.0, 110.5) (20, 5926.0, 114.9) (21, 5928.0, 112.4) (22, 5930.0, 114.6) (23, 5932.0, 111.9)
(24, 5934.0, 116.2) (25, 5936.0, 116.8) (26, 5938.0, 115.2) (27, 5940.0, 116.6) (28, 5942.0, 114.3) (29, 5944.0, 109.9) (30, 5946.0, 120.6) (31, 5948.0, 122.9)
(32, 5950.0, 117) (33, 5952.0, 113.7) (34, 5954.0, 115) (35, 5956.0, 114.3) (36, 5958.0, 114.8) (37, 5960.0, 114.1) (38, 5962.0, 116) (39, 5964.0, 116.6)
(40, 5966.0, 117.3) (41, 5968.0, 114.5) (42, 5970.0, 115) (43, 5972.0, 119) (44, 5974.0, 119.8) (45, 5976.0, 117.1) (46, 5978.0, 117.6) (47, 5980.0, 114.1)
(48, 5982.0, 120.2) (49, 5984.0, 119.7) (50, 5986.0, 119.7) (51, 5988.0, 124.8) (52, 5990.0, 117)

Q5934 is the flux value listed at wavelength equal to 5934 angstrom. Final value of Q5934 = 116.2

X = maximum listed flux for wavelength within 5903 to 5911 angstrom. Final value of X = 112.4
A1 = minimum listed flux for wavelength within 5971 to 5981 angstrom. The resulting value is 114.1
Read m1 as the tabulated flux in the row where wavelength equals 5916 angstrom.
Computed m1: 106.8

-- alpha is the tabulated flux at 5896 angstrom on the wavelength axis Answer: 61.39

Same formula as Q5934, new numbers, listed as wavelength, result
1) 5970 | 115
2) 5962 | 116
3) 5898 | 36.43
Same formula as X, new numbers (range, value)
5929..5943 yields 116.8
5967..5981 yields 119.8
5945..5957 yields 122.9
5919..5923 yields 116.3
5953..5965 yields 116.6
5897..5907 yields 105.3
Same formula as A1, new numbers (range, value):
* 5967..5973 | 114.5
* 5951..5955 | 113.7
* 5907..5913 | 110.9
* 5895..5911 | 36.43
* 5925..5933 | 111.9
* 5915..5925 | 106.8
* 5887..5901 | 35.12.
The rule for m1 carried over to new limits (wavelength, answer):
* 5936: 116.8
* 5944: 109.9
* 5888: 86.46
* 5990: 117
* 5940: 116.6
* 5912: 114.6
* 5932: 111.9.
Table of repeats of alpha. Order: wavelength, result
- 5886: 102.4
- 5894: 58.58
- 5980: 114.1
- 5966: 117.3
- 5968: 114.5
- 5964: 116.6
